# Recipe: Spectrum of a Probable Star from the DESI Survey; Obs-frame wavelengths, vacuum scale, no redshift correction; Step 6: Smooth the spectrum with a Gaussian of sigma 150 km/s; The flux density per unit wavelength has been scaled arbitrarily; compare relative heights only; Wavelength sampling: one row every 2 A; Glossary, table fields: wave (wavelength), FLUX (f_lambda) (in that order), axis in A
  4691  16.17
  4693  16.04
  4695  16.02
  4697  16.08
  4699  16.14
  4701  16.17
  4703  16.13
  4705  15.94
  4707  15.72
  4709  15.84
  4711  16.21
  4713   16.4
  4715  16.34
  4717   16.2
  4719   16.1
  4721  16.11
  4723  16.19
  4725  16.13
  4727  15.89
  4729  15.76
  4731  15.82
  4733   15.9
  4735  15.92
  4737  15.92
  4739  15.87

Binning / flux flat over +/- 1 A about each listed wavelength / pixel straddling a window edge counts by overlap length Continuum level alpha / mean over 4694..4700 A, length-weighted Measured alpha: 16.1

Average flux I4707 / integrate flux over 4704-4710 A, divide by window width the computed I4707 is 15.8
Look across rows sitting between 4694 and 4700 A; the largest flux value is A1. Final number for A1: 16.14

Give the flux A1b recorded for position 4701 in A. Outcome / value 16.17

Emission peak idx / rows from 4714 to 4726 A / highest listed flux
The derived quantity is 16.34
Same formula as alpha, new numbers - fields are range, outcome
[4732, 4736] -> 15.9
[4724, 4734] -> 15.9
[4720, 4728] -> 16.1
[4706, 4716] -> 16.1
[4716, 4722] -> 16.1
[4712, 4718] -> 16.3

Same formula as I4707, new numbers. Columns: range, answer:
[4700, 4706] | 16.1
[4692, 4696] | 16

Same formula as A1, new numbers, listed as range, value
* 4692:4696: 16.04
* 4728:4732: 15.82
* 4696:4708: 16.17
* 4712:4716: 16.4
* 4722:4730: 16.19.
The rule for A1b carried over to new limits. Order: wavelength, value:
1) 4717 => 16.2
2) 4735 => 15.92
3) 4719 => 16.1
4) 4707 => 15.72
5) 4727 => 15.89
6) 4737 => 15.92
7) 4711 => 16.21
